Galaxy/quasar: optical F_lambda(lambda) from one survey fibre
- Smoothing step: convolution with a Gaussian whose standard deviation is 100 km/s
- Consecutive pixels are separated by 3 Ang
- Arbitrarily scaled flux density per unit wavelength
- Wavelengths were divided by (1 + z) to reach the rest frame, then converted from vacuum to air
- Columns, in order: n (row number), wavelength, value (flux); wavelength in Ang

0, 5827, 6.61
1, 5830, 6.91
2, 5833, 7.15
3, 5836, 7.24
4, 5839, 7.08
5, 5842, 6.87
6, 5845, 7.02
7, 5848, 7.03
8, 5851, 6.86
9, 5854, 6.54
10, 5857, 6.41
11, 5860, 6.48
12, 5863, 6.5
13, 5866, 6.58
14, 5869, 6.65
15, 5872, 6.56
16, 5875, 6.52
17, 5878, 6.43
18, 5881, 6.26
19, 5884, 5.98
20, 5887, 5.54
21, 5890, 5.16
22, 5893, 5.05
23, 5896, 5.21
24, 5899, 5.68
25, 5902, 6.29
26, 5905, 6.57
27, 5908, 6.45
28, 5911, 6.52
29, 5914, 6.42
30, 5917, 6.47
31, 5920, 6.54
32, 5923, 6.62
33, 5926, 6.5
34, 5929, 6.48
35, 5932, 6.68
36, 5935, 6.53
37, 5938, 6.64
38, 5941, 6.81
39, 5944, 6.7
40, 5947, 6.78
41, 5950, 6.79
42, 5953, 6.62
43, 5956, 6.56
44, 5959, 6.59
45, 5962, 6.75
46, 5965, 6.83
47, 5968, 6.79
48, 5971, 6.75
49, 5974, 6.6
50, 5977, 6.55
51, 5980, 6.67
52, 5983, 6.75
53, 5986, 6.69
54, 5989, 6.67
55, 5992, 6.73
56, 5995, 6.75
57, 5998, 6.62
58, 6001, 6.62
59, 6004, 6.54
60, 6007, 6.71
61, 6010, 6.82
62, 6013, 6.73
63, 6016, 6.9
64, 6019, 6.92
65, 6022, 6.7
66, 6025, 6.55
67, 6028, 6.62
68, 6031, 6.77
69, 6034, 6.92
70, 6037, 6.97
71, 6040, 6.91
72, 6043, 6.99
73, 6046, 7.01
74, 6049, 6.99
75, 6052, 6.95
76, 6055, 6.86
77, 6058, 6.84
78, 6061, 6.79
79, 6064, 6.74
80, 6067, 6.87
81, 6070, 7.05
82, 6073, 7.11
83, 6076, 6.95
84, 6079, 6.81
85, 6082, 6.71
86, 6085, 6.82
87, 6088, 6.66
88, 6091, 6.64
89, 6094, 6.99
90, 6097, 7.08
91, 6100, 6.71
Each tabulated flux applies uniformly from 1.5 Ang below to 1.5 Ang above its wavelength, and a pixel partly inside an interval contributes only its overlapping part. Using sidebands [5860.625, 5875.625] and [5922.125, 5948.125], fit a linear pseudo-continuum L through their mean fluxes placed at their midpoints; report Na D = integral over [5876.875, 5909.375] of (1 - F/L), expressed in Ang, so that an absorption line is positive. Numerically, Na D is 3.6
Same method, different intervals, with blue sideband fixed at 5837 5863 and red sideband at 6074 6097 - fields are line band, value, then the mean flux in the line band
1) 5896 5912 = 1.4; 6.19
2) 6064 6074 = -0.2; 6.96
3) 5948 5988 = 0.7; 6.69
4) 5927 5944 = 0.4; 6.63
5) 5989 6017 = 0.4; 6.71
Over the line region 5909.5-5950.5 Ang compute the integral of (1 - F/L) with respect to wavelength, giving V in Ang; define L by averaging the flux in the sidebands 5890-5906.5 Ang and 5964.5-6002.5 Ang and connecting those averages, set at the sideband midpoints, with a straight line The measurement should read -3.58 Ang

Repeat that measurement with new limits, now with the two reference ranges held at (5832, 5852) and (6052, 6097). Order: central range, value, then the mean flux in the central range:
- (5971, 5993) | 0.8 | 6.67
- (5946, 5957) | 0.4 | 6.69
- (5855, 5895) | 4.9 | 6.16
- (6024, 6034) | 0.3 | 6.69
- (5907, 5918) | 0.8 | 6.47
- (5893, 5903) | 2.0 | 5.6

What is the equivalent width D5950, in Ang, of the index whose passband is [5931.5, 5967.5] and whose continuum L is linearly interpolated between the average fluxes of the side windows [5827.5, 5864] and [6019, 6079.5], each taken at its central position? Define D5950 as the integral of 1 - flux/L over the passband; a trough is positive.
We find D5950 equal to 0.9 Ang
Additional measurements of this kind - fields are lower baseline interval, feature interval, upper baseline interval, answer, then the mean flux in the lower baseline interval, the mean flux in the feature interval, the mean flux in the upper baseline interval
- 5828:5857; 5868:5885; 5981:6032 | 1.2 Ang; 6.93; 6.4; 6.71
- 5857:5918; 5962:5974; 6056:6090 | -0.6 Ang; 6.17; 6.76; 6.85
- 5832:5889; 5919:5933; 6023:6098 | 0.3 Ang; 6.6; 6.56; 6.86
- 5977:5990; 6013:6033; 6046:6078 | 0.2 Ang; 6.68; 6.75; 6.92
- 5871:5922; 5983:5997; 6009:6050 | -0.2 Ang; 6.1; 6.71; 6.84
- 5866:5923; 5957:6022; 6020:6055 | -0.9 Ang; 6.15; 6.71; 6.85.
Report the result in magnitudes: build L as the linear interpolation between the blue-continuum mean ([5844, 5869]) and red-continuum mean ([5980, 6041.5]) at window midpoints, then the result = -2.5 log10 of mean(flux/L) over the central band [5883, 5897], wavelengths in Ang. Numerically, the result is 0.24 mag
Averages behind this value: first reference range 6.67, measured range 5.37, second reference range 6.74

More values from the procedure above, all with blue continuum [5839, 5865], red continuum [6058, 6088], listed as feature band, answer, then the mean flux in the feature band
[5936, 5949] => 0.01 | 6.73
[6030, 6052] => -0.02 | 6.94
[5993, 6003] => 0.03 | 6.66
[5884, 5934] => 0.11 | 6.14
